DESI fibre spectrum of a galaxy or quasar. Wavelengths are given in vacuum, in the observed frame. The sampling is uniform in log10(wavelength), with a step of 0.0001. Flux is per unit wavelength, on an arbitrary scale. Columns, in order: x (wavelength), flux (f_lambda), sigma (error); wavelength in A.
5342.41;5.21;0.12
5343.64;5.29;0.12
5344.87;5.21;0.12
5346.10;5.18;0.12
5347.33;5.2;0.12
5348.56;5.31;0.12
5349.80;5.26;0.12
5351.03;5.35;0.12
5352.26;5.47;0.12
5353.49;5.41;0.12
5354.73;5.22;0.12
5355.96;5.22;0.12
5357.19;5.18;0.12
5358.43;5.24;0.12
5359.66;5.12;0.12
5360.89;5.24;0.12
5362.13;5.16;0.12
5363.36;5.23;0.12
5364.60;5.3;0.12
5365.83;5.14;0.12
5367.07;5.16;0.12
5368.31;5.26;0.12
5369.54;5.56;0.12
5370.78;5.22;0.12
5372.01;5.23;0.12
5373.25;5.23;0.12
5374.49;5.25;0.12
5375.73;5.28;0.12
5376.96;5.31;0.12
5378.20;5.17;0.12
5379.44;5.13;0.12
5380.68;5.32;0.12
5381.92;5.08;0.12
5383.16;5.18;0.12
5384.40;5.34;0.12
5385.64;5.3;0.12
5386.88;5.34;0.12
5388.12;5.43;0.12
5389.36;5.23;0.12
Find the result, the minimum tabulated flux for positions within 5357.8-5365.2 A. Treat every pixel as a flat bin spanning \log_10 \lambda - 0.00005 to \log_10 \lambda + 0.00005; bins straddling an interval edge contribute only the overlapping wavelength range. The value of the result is 5.12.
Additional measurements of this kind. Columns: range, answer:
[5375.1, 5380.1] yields 5.13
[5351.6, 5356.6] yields 5.22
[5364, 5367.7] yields 5.14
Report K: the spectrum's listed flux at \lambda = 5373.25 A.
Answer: 5.23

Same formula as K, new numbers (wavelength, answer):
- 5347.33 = 5.2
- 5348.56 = 5.31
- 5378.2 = 5.17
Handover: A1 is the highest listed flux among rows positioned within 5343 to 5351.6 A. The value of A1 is 5.35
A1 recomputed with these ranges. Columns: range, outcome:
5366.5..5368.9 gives 5.26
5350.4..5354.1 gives 5.47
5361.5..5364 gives 5.23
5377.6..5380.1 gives 5.17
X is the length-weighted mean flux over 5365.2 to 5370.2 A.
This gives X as 5.28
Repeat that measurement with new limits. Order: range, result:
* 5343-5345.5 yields 5.25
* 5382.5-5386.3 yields 5.27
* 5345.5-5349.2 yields 5.22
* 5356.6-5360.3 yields 5.18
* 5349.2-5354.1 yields 5.38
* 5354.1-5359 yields 5.21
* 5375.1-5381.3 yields 5.24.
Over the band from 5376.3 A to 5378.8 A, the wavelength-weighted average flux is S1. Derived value 5.25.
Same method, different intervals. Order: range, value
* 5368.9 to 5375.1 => 5.3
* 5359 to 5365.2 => 5.21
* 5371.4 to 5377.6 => 5.26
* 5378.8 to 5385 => 5.21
